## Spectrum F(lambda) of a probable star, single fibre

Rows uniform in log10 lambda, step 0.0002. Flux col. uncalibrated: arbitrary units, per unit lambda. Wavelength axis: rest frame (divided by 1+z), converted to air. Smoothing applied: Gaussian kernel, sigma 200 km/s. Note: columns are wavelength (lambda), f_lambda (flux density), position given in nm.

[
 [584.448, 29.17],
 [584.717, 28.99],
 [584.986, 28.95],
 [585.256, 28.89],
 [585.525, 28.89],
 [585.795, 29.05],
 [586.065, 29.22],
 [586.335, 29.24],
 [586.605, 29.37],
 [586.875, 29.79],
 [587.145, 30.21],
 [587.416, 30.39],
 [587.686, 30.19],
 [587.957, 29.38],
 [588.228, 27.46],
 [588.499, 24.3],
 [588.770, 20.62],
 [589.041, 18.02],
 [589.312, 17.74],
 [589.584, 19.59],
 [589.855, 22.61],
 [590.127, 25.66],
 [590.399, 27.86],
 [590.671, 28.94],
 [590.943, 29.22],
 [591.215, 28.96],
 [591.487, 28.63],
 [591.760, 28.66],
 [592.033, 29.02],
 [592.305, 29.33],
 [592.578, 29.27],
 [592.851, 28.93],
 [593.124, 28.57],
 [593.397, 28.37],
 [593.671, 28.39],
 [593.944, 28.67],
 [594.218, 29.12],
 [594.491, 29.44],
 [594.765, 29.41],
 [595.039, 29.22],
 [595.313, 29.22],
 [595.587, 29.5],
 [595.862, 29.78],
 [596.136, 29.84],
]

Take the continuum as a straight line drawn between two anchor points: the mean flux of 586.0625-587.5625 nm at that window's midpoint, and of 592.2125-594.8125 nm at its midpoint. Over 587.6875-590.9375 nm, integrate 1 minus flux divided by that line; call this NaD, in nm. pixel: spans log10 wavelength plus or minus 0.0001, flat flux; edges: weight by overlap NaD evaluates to 0.57 nm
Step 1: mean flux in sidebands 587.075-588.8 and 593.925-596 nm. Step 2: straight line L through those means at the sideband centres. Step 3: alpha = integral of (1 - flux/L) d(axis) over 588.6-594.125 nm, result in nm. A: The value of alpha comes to 0.43 nm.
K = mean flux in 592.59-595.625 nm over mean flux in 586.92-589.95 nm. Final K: 1.17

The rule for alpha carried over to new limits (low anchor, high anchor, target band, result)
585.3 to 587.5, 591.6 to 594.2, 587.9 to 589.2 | 0.26 nm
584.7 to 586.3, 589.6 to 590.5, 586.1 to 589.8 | 0.12 nm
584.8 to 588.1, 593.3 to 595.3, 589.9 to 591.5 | 0.07 nm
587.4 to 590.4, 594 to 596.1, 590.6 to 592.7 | -0.20 nm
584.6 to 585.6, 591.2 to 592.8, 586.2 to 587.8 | -0.05 nm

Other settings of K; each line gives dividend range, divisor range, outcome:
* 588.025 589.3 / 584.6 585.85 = 0.78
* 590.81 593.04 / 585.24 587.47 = 0.98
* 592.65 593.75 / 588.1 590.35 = 1.29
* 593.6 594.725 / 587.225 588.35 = 0.99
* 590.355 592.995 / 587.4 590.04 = 1.22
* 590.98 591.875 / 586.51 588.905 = 1.03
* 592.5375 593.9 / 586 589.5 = 1.08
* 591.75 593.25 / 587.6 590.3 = 1.23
